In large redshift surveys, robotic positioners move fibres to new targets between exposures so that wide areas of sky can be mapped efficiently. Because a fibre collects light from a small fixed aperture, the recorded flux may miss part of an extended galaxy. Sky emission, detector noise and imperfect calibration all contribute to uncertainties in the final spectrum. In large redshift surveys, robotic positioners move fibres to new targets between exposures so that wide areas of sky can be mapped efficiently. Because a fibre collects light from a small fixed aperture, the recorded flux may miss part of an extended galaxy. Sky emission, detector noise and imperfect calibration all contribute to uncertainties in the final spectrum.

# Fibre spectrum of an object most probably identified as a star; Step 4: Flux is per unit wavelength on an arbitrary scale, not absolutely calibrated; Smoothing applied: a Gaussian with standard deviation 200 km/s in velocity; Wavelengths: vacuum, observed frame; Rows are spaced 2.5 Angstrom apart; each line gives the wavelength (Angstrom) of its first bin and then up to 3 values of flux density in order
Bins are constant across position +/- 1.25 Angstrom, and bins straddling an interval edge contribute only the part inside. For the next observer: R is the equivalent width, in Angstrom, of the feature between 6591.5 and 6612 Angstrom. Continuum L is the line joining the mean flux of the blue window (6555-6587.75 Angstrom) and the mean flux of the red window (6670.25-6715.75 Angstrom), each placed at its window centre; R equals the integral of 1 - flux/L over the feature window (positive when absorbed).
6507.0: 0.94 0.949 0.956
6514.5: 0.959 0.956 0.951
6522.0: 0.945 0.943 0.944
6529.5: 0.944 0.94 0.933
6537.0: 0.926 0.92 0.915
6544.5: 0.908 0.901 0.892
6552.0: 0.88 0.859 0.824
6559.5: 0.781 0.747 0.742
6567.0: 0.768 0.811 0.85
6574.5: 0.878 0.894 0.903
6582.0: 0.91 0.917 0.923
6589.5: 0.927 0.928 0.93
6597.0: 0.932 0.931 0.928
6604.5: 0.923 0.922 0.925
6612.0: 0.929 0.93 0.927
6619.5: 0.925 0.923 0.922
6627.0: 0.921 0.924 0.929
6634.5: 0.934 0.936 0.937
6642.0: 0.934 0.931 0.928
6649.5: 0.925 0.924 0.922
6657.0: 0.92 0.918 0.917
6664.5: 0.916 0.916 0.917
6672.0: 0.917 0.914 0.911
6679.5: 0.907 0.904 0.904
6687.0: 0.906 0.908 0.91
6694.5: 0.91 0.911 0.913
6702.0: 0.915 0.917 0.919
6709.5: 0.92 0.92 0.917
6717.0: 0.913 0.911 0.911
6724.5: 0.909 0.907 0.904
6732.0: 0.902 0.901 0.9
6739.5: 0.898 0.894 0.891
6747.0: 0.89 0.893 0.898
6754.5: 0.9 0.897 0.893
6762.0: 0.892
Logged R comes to -1.6 Angstrom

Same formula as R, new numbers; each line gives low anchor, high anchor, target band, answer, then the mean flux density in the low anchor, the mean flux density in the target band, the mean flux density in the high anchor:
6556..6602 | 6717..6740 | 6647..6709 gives -1.5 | 0.868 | 0.915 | 0.905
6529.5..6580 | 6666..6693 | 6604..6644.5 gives -1.7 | 0.865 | 0.928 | 0.91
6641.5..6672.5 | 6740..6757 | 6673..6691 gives 0.1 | 0.922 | 0.908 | 0.895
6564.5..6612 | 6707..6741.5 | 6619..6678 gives -1.4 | 0.897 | 0.923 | 0.909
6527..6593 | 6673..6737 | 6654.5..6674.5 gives -0.4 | 0.879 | 0.917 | 0.91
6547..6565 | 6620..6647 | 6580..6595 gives -0.9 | 0.827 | 0.921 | 0.929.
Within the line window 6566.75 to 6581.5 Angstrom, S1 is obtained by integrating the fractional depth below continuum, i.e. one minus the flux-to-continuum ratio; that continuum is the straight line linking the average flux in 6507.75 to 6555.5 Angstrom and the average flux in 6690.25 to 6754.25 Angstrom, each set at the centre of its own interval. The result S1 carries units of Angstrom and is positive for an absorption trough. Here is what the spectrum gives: 1.0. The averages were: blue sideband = 0.928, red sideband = 0.907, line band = 0.859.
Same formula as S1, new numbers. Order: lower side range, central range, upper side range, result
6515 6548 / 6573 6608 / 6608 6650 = 0.5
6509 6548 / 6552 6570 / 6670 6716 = 2.6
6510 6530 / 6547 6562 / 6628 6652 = 1.6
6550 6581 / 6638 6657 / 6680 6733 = -1.1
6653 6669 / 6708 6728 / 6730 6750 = -0.2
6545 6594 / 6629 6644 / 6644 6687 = -0.5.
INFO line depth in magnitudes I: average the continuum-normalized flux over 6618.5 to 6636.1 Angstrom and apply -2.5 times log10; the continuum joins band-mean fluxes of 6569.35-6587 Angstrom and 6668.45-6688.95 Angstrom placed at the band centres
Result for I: -0.03 mag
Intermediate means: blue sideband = 0.888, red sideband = 0.91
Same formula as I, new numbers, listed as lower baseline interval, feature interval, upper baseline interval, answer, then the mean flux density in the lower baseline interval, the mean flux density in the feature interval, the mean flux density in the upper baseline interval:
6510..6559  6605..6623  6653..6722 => -0.011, 0.919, 0.926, 0.914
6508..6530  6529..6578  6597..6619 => 0.092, 0.95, 0.864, 0.927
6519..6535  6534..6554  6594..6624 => 0.039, 0.943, 0.907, 0.927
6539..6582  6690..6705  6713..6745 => -0.021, 0.852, 0.912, 0.905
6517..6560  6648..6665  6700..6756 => -0.016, 0.91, 0.921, 0.906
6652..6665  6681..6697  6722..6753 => 0.005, 0.919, 0.907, 0.899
